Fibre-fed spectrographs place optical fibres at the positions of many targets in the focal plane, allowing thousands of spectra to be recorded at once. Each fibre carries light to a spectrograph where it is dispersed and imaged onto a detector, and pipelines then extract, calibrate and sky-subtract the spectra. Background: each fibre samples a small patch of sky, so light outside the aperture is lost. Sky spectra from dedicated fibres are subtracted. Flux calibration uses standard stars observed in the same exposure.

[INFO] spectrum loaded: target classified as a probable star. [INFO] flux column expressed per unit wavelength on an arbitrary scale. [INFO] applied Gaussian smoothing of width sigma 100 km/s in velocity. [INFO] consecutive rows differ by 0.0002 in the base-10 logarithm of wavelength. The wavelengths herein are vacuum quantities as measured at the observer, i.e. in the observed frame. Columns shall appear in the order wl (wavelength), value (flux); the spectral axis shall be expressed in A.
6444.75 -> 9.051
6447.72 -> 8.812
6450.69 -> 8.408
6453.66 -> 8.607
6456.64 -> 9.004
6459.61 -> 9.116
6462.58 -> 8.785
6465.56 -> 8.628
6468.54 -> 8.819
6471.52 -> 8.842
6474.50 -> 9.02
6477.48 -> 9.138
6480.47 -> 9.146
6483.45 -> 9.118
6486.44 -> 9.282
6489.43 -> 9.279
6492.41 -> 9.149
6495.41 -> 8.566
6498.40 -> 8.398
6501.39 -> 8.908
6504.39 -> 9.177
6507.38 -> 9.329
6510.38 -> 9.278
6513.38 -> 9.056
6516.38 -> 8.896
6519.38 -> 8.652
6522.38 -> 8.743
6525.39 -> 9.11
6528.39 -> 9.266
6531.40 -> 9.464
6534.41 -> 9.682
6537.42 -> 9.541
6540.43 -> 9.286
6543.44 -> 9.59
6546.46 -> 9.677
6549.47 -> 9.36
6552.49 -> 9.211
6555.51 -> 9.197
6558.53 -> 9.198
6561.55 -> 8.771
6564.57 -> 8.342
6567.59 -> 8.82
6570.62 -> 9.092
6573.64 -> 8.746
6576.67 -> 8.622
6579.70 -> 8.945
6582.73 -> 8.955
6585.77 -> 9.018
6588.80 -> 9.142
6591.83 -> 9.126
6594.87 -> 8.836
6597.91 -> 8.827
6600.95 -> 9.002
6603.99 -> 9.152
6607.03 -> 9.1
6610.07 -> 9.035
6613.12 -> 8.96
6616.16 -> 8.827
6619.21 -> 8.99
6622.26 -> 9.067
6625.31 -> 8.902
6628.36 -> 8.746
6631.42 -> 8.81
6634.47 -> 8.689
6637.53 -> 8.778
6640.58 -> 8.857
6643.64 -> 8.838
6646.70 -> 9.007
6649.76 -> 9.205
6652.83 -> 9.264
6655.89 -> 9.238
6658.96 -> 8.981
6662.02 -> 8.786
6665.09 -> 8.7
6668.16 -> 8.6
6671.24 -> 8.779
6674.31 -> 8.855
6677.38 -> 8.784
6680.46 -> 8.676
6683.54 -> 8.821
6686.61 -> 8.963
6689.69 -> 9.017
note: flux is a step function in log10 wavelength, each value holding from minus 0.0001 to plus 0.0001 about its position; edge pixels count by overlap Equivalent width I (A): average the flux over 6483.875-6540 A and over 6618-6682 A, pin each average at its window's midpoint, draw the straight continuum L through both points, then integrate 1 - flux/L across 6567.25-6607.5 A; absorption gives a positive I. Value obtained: 0.1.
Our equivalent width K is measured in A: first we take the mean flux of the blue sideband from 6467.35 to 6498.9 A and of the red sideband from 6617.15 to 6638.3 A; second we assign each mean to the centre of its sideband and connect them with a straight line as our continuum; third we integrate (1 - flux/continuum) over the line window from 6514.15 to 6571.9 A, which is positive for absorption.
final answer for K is -1.4 A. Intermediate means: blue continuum 9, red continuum 8.85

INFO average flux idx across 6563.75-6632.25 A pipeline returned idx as 8.92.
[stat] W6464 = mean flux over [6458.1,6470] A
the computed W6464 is 8.84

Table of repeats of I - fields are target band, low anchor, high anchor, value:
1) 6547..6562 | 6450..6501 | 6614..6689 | -0.5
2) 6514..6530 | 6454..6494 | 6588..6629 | 0.1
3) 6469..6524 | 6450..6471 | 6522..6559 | 0.3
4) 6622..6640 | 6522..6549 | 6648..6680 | 0.4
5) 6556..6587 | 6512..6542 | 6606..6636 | 0.6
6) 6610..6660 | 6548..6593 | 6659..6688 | -0.5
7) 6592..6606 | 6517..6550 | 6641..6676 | 0.2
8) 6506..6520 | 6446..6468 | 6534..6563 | 0.1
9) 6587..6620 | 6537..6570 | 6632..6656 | 0.2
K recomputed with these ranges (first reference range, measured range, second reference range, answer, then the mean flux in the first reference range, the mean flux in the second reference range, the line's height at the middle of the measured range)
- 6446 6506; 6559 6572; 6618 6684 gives 0.16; 8.91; 8.88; 8.9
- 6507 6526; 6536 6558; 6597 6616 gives -1.00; 8.98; 9.01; 8.99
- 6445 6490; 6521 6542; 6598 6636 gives -0.87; 8.93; 8.94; 8.93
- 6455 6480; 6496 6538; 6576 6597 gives -0.70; 8.92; 8.96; 8.94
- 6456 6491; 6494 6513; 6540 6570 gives 0.23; 9.02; 9.14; 9.06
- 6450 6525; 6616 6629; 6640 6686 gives -0.03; 8.94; 8.89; 8.91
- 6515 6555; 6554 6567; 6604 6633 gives 0.42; 9.27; 8.95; 9.17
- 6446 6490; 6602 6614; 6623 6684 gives -0.25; 8.93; 8.87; 8.88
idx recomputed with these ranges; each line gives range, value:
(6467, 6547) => 9.12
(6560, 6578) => 8.74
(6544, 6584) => 9.01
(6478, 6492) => 9.2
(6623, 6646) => 8.82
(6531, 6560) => 9.42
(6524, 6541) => 9.4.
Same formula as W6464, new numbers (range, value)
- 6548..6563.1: 9.14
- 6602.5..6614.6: 9.06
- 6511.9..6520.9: 8.87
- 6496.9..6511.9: 9.02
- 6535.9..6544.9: 9.48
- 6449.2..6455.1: 8.51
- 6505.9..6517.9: 9.14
